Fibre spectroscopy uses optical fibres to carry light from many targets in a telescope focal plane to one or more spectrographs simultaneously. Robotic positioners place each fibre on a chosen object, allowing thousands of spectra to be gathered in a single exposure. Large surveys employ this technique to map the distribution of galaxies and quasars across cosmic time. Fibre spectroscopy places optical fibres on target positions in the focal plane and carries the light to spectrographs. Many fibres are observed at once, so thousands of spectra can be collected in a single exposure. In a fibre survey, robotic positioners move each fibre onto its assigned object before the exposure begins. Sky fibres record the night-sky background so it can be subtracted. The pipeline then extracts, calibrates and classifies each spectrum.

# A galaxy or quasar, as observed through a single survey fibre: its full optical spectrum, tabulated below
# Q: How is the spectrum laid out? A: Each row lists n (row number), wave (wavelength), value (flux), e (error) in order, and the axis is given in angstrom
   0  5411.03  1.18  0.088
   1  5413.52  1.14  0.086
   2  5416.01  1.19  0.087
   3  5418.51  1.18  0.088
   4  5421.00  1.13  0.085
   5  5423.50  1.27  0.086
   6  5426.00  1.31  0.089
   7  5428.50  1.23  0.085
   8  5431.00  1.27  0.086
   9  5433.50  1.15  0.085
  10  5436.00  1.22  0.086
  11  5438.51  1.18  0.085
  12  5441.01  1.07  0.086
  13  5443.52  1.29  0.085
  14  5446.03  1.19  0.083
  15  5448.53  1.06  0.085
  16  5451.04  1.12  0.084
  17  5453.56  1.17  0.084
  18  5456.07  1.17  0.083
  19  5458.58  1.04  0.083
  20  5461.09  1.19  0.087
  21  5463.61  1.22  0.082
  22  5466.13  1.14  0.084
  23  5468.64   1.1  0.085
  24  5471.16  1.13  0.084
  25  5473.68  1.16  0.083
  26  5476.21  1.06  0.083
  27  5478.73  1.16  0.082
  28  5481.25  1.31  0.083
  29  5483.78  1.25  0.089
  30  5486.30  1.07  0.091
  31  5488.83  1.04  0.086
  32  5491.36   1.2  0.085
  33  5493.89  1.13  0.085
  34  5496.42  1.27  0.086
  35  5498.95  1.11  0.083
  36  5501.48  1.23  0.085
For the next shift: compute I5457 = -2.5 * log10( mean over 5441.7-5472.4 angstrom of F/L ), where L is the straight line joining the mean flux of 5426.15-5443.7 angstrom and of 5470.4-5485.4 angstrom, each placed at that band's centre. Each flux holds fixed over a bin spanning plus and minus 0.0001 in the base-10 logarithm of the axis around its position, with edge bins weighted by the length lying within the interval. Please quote 0.037 mag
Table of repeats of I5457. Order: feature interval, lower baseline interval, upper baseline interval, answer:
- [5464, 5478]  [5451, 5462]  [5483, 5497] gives 0.018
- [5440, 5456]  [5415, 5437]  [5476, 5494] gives 0.040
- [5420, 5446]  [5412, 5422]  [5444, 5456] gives -0.051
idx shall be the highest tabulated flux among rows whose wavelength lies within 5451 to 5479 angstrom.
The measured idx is 1.22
